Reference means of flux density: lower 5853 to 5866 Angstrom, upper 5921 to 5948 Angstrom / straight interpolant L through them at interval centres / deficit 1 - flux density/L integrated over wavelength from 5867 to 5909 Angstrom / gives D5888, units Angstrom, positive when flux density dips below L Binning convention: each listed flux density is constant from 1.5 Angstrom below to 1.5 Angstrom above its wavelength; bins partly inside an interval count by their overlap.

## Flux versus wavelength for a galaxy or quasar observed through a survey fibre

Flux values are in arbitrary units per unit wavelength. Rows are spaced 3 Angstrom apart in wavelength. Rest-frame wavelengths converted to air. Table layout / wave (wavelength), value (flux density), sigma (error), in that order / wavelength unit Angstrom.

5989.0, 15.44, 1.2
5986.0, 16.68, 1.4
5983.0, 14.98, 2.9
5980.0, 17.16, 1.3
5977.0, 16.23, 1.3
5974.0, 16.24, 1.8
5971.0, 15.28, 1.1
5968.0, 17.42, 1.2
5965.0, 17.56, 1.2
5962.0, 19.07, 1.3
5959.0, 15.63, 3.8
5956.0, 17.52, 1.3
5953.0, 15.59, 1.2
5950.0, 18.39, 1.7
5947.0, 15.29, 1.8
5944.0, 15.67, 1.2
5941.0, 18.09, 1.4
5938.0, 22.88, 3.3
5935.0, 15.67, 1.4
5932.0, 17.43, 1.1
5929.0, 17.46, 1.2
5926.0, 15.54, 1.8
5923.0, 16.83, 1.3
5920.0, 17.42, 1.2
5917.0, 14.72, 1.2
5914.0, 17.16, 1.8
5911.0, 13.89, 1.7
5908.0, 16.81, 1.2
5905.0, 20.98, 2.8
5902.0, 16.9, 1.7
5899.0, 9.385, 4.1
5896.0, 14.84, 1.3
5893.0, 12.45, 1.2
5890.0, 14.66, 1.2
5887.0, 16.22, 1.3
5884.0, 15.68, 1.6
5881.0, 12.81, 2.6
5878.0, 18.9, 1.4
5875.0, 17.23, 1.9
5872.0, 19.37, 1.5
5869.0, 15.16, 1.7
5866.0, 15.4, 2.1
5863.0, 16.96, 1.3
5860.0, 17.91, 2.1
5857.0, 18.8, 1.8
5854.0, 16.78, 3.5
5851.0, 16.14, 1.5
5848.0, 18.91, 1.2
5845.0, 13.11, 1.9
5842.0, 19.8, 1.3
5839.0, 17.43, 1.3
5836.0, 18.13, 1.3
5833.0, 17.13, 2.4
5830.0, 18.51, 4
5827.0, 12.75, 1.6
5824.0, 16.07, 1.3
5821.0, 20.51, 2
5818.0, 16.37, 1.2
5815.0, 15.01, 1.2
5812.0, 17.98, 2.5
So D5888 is 3.7 Angstrom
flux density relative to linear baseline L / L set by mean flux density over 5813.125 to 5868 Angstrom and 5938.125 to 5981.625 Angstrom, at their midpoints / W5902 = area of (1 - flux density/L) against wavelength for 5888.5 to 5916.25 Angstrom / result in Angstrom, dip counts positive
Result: 2.9 Angstrom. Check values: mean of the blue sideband 17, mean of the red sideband 17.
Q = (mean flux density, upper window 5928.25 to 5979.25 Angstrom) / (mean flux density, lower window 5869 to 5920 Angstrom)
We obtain 1.09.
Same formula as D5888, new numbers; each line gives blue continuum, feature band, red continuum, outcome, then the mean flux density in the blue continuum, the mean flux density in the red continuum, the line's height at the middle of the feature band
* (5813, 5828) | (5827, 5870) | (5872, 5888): -1.67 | 16.3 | 16.5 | 16.4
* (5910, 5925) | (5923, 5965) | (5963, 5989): -2.63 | 16.1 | 16.4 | 16.2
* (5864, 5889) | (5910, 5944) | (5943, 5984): -1.04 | 16.3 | 16.6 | 16.5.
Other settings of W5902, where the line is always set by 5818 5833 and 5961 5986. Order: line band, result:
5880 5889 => 1.0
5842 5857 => 0.0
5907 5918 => 0.8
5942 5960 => 0.3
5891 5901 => 2.5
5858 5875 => -0.2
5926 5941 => -1.2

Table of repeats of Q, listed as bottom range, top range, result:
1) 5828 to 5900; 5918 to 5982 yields 1.04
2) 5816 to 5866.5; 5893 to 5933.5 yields 0.93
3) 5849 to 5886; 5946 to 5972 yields 1.01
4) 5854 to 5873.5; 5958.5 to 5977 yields 0.98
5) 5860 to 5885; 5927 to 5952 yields 1.06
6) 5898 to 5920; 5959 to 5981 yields 1.06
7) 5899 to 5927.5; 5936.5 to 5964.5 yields 1.08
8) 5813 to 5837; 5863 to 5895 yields 0.94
